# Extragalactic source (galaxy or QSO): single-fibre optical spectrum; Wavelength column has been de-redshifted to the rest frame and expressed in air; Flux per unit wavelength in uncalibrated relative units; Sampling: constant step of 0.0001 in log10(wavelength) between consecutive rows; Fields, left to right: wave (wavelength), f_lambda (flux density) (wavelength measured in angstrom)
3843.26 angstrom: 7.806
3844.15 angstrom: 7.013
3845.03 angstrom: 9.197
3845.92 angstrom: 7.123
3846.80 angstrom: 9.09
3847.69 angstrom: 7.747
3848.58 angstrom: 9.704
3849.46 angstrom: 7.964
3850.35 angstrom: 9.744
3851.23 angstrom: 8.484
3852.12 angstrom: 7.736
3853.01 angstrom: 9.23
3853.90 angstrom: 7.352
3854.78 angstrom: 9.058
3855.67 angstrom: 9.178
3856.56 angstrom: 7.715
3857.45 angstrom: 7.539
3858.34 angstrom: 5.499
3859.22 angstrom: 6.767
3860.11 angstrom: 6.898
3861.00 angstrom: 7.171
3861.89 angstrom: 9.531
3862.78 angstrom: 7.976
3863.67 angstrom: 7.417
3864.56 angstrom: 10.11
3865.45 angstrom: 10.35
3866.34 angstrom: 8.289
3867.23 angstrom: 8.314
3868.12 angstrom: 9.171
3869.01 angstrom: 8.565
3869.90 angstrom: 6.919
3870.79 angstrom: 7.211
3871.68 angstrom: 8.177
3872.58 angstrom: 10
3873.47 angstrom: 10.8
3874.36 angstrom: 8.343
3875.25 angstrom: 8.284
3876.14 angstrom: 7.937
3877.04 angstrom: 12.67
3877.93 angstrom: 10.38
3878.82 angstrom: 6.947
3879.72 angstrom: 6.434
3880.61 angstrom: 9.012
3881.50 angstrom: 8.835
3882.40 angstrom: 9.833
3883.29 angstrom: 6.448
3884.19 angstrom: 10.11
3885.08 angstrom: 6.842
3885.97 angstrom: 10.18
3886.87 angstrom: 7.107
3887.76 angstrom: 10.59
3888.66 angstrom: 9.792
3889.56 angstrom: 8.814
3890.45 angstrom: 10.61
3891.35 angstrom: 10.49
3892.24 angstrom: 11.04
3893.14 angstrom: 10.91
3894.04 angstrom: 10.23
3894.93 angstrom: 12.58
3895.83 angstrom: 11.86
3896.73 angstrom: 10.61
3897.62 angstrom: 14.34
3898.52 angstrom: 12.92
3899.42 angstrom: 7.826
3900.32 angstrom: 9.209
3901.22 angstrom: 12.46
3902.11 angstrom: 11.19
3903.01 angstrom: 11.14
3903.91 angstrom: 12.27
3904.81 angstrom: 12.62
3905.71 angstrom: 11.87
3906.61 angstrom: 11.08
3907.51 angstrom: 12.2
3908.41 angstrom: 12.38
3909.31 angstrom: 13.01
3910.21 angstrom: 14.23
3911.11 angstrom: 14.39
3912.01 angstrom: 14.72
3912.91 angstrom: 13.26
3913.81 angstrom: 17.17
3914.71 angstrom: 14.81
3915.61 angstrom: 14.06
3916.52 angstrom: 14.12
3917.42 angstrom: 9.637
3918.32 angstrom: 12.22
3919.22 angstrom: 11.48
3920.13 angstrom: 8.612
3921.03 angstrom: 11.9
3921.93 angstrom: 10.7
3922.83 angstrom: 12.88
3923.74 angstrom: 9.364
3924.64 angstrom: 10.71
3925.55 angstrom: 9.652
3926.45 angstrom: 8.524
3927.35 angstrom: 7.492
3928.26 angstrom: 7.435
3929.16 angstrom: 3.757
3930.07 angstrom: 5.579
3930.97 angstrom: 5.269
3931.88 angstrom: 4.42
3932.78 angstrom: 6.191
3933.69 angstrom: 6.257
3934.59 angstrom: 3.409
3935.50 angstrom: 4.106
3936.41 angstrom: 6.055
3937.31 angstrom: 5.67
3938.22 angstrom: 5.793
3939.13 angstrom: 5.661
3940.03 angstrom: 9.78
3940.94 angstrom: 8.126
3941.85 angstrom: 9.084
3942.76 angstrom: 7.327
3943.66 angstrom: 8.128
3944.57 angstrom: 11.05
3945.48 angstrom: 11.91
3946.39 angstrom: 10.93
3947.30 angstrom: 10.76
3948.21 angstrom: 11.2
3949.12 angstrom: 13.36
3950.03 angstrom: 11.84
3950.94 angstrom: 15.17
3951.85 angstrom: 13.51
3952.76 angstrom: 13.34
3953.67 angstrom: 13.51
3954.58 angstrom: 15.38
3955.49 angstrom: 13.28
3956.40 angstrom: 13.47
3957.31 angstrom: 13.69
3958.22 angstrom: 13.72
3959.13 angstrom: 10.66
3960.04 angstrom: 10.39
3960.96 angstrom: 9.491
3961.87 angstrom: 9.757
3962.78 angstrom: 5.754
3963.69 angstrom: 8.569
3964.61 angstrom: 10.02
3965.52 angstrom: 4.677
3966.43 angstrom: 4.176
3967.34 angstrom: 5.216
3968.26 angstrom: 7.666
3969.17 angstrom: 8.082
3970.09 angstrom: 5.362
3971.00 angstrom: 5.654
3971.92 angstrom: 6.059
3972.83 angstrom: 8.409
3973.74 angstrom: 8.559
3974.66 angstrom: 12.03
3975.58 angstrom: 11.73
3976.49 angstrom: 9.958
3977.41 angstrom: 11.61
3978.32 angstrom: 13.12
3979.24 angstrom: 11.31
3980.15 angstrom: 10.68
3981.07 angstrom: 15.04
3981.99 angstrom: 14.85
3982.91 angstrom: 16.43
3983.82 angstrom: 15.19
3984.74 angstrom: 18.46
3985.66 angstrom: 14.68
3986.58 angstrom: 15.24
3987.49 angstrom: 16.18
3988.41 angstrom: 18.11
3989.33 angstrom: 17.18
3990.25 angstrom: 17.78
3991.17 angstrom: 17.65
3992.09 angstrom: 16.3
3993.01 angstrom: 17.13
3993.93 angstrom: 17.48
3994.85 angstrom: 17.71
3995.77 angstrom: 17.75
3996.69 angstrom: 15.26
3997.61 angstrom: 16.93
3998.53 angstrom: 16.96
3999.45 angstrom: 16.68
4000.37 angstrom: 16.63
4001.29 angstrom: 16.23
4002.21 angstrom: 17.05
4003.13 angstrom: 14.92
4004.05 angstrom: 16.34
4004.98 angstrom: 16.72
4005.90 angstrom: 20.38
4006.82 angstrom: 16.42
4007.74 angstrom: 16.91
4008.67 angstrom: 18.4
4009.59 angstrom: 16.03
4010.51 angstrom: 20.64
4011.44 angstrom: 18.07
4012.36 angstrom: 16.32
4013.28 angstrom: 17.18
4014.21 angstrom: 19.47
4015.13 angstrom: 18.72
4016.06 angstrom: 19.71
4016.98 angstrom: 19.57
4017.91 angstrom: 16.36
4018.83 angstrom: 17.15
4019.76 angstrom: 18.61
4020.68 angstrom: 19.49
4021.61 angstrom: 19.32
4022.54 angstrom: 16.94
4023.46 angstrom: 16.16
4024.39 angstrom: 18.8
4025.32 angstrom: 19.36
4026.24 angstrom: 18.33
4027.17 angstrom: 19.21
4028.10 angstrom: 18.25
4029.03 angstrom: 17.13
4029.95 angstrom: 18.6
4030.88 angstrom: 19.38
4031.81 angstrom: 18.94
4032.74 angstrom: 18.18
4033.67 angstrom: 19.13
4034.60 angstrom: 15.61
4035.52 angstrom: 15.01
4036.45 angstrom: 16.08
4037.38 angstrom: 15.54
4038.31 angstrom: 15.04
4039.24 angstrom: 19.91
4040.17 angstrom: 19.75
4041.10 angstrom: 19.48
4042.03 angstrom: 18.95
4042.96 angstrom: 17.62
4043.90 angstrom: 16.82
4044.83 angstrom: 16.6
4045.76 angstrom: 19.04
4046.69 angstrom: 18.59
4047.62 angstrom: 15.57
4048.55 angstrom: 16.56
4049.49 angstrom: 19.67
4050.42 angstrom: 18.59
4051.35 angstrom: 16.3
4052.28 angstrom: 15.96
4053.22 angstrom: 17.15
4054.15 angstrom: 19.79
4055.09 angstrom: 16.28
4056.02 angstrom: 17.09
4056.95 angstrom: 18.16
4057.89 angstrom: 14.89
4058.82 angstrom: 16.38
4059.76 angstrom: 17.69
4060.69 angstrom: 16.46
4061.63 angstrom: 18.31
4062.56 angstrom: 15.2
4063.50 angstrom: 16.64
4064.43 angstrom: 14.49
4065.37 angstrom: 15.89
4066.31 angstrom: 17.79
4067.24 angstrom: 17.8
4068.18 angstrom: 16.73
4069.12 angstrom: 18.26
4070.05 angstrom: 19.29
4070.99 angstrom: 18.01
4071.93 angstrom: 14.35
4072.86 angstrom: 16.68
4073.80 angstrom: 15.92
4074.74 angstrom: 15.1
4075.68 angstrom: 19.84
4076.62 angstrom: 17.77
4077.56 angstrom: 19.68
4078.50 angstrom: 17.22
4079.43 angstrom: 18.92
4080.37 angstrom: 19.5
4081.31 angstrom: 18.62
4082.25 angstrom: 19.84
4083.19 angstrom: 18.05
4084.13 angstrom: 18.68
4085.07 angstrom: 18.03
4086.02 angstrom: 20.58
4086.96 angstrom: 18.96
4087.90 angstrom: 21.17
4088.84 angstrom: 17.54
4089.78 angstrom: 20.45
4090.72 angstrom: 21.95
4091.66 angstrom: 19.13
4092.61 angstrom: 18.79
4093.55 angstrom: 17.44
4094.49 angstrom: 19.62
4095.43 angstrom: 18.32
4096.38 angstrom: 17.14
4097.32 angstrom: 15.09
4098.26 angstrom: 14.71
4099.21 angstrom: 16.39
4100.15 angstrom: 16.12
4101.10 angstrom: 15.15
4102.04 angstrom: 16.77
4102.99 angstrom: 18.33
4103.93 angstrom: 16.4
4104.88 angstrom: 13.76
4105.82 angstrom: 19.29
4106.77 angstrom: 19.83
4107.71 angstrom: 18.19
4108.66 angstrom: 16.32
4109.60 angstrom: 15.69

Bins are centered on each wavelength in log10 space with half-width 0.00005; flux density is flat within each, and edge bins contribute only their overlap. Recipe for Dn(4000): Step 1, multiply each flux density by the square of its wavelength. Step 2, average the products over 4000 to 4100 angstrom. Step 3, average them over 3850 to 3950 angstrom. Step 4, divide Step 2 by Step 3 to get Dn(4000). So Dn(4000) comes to 2.01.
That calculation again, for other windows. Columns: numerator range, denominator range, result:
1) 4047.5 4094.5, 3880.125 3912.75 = 1.77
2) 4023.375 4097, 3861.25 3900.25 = 2.08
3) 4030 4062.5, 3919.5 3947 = 2.34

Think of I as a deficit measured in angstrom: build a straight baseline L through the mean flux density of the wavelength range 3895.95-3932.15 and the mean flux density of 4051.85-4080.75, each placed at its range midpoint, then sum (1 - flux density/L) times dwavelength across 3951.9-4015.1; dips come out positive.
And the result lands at 1.1 angstrom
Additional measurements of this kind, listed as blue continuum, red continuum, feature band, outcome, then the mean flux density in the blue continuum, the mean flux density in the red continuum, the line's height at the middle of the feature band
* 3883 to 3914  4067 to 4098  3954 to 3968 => 3.9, 11.3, 18.3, 13.7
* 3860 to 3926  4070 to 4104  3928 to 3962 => 8.5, 10.5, 18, 12.5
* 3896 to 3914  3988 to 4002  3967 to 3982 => 6.0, 12.4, 17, 16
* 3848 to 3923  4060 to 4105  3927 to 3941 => 7.1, 10.1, 17.7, 12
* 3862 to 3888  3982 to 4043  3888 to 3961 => 6.7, 8.73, 17.5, 11.9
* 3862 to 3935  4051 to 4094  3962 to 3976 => 6.0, 9.97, 17.8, 13.1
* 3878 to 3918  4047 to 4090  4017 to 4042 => -2.8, 11.1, 17.6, 16.2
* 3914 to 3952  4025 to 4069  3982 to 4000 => -4.5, 9.25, 17.4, 13.4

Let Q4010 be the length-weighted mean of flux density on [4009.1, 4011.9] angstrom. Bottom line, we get 18.3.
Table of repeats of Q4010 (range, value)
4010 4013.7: 18.1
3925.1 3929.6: 7.39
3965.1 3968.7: 5.43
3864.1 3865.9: 10.2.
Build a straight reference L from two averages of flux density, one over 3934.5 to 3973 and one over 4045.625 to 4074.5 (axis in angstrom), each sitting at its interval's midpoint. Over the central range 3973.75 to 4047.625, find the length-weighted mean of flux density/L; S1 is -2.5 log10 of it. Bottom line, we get -0.25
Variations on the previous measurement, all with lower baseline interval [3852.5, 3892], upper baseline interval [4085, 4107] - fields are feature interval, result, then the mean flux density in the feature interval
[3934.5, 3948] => 0.39 mag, 8.03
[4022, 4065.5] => -0.11 mag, 17.4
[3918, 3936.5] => 0.34 mag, 7.91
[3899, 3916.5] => -0.24 mag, 12.7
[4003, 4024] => -0.23 mag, 17.9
